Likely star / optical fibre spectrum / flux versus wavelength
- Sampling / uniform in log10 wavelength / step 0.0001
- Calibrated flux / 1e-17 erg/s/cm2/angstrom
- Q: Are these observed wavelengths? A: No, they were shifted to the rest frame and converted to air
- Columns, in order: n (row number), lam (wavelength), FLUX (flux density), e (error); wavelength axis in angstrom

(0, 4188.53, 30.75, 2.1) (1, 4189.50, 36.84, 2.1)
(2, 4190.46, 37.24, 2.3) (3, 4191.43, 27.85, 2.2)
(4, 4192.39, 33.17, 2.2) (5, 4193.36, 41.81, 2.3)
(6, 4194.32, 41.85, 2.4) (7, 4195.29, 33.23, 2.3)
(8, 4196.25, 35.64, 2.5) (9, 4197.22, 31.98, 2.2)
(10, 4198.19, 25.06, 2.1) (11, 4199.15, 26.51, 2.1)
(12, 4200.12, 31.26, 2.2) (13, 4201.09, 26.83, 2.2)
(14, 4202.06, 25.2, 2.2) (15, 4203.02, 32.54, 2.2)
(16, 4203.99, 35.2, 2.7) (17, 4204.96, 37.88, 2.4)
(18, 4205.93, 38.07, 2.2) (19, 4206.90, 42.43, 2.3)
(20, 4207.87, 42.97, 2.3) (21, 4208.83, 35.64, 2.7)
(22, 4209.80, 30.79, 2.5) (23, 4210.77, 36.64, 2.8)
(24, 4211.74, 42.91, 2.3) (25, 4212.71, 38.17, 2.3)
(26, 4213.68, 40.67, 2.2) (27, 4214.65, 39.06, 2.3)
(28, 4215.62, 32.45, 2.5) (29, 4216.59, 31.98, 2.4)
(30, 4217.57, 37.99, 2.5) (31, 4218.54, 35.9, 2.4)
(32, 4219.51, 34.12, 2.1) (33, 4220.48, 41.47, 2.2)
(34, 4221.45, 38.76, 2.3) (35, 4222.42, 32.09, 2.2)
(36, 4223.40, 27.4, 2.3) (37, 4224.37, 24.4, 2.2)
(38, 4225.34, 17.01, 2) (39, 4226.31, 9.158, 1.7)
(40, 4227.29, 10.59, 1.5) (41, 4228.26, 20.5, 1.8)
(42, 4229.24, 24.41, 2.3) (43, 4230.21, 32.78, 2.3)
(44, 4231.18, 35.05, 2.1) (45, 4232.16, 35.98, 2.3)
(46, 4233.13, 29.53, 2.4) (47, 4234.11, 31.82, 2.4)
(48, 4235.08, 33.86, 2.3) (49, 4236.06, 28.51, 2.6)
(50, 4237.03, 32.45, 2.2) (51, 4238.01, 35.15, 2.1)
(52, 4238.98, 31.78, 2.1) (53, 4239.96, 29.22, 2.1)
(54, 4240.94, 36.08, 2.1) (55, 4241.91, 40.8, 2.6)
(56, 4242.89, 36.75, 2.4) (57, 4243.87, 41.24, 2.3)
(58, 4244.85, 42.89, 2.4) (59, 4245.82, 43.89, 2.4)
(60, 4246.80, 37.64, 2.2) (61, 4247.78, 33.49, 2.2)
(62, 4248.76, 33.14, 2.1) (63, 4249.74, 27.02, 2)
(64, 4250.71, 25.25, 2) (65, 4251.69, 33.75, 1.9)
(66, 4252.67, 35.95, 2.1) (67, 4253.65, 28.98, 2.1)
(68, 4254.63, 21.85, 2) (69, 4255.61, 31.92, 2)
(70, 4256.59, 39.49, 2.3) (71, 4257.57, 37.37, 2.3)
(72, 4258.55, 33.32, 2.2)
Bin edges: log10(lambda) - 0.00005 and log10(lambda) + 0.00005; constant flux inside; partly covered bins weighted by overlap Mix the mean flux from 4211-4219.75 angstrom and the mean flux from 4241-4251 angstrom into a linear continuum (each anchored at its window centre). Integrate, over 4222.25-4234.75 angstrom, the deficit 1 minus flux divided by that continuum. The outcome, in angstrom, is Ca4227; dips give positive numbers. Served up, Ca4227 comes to 3.9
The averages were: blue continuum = 37.1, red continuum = 36.4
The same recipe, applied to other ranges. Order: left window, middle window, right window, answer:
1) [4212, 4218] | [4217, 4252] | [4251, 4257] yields 2.5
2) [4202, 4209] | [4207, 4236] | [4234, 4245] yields 3.3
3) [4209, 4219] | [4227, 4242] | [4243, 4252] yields 2.2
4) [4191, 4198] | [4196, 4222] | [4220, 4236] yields -2.9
